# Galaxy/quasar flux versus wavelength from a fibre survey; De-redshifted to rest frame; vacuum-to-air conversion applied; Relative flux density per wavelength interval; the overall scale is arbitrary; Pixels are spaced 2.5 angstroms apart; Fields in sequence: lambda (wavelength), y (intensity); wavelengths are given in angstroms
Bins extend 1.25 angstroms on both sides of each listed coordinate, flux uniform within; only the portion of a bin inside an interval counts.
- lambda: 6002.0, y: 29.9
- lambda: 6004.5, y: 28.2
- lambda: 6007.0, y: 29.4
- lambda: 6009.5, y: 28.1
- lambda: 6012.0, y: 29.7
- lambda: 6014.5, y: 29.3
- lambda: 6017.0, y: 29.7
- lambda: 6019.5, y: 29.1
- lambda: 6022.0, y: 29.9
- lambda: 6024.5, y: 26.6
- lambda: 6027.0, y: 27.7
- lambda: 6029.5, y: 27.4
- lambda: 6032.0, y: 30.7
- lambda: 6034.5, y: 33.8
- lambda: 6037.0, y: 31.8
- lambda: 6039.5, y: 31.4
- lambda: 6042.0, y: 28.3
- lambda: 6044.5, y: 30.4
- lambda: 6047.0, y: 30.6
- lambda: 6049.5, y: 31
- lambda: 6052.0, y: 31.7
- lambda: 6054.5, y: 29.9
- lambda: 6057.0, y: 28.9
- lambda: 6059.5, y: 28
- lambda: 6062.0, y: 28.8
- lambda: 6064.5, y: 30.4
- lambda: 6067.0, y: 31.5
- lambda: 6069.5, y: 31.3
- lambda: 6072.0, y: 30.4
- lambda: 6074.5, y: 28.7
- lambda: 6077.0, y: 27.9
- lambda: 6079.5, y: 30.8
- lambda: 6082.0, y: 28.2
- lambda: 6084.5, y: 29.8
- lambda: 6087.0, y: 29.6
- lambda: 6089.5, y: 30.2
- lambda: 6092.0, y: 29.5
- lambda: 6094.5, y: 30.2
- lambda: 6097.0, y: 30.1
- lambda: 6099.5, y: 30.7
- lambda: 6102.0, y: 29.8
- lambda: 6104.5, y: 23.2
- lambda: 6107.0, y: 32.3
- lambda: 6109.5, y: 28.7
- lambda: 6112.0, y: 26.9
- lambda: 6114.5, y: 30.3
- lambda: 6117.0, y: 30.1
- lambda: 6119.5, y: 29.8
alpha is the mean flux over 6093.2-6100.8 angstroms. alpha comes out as 30.3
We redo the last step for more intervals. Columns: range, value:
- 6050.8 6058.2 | 30.2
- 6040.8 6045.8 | 29.4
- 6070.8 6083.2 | 29.2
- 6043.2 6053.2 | 30.9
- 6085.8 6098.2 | 29.9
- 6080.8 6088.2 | 29.2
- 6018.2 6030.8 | 28.2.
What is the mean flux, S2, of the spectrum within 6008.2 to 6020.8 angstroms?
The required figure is 29.2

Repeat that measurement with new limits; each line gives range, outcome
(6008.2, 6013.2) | 28.9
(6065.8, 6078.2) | 30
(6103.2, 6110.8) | 28.1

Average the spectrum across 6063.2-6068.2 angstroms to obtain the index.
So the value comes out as 30.9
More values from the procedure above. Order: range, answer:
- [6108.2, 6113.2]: 27.9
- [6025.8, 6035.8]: 29.9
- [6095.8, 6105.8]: 28.5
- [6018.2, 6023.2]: 29.5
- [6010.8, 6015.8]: 29.5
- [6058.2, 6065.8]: 29.1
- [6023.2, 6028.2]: 27.2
